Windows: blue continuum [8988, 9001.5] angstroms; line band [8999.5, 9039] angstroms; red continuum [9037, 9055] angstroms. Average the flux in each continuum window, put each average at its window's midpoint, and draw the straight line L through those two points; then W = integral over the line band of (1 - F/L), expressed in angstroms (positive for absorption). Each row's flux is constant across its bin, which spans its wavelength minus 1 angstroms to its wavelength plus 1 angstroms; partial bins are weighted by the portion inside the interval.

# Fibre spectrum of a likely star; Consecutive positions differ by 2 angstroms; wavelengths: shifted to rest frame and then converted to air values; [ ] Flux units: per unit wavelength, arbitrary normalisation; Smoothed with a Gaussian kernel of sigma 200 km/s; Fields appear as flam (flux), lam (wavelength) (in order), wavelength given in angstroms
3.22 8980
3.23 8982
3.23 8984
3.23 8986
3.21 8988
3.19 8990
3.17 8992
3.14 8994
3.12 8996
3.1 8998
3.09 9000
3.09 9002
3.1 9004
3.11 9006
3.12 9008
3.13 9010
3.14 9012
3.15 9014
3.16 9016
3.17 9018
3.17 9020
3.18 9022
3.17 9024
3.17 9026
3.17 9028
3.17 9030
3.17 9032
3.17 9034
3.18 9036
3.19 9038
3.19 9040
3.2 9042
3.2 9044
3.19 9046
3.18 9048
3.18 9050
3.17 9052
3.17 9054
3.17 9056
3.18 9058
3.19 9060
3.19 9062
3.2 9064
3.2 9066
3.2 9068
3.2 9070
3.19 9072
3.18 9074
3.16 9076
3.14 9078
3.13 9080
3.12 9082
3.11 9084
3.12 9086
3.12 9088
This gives 0.1 angstroms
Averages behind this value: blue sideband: 3.14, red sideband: 3.19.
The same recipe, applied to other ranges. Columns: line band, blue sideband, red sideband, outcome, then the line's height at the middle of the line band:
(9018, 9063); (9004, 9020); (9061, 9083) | -0.34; 3.16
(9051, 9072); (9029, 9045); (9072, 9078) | -0.09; 3.17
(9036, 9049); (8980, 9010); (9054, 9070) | -0.05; 3.18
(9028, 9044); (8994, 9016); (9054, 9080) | -0.16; 3.15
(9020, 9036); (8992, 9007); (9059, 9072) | -0.12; 3.15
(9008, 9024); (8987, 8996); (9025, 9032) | 0.07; 3.17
